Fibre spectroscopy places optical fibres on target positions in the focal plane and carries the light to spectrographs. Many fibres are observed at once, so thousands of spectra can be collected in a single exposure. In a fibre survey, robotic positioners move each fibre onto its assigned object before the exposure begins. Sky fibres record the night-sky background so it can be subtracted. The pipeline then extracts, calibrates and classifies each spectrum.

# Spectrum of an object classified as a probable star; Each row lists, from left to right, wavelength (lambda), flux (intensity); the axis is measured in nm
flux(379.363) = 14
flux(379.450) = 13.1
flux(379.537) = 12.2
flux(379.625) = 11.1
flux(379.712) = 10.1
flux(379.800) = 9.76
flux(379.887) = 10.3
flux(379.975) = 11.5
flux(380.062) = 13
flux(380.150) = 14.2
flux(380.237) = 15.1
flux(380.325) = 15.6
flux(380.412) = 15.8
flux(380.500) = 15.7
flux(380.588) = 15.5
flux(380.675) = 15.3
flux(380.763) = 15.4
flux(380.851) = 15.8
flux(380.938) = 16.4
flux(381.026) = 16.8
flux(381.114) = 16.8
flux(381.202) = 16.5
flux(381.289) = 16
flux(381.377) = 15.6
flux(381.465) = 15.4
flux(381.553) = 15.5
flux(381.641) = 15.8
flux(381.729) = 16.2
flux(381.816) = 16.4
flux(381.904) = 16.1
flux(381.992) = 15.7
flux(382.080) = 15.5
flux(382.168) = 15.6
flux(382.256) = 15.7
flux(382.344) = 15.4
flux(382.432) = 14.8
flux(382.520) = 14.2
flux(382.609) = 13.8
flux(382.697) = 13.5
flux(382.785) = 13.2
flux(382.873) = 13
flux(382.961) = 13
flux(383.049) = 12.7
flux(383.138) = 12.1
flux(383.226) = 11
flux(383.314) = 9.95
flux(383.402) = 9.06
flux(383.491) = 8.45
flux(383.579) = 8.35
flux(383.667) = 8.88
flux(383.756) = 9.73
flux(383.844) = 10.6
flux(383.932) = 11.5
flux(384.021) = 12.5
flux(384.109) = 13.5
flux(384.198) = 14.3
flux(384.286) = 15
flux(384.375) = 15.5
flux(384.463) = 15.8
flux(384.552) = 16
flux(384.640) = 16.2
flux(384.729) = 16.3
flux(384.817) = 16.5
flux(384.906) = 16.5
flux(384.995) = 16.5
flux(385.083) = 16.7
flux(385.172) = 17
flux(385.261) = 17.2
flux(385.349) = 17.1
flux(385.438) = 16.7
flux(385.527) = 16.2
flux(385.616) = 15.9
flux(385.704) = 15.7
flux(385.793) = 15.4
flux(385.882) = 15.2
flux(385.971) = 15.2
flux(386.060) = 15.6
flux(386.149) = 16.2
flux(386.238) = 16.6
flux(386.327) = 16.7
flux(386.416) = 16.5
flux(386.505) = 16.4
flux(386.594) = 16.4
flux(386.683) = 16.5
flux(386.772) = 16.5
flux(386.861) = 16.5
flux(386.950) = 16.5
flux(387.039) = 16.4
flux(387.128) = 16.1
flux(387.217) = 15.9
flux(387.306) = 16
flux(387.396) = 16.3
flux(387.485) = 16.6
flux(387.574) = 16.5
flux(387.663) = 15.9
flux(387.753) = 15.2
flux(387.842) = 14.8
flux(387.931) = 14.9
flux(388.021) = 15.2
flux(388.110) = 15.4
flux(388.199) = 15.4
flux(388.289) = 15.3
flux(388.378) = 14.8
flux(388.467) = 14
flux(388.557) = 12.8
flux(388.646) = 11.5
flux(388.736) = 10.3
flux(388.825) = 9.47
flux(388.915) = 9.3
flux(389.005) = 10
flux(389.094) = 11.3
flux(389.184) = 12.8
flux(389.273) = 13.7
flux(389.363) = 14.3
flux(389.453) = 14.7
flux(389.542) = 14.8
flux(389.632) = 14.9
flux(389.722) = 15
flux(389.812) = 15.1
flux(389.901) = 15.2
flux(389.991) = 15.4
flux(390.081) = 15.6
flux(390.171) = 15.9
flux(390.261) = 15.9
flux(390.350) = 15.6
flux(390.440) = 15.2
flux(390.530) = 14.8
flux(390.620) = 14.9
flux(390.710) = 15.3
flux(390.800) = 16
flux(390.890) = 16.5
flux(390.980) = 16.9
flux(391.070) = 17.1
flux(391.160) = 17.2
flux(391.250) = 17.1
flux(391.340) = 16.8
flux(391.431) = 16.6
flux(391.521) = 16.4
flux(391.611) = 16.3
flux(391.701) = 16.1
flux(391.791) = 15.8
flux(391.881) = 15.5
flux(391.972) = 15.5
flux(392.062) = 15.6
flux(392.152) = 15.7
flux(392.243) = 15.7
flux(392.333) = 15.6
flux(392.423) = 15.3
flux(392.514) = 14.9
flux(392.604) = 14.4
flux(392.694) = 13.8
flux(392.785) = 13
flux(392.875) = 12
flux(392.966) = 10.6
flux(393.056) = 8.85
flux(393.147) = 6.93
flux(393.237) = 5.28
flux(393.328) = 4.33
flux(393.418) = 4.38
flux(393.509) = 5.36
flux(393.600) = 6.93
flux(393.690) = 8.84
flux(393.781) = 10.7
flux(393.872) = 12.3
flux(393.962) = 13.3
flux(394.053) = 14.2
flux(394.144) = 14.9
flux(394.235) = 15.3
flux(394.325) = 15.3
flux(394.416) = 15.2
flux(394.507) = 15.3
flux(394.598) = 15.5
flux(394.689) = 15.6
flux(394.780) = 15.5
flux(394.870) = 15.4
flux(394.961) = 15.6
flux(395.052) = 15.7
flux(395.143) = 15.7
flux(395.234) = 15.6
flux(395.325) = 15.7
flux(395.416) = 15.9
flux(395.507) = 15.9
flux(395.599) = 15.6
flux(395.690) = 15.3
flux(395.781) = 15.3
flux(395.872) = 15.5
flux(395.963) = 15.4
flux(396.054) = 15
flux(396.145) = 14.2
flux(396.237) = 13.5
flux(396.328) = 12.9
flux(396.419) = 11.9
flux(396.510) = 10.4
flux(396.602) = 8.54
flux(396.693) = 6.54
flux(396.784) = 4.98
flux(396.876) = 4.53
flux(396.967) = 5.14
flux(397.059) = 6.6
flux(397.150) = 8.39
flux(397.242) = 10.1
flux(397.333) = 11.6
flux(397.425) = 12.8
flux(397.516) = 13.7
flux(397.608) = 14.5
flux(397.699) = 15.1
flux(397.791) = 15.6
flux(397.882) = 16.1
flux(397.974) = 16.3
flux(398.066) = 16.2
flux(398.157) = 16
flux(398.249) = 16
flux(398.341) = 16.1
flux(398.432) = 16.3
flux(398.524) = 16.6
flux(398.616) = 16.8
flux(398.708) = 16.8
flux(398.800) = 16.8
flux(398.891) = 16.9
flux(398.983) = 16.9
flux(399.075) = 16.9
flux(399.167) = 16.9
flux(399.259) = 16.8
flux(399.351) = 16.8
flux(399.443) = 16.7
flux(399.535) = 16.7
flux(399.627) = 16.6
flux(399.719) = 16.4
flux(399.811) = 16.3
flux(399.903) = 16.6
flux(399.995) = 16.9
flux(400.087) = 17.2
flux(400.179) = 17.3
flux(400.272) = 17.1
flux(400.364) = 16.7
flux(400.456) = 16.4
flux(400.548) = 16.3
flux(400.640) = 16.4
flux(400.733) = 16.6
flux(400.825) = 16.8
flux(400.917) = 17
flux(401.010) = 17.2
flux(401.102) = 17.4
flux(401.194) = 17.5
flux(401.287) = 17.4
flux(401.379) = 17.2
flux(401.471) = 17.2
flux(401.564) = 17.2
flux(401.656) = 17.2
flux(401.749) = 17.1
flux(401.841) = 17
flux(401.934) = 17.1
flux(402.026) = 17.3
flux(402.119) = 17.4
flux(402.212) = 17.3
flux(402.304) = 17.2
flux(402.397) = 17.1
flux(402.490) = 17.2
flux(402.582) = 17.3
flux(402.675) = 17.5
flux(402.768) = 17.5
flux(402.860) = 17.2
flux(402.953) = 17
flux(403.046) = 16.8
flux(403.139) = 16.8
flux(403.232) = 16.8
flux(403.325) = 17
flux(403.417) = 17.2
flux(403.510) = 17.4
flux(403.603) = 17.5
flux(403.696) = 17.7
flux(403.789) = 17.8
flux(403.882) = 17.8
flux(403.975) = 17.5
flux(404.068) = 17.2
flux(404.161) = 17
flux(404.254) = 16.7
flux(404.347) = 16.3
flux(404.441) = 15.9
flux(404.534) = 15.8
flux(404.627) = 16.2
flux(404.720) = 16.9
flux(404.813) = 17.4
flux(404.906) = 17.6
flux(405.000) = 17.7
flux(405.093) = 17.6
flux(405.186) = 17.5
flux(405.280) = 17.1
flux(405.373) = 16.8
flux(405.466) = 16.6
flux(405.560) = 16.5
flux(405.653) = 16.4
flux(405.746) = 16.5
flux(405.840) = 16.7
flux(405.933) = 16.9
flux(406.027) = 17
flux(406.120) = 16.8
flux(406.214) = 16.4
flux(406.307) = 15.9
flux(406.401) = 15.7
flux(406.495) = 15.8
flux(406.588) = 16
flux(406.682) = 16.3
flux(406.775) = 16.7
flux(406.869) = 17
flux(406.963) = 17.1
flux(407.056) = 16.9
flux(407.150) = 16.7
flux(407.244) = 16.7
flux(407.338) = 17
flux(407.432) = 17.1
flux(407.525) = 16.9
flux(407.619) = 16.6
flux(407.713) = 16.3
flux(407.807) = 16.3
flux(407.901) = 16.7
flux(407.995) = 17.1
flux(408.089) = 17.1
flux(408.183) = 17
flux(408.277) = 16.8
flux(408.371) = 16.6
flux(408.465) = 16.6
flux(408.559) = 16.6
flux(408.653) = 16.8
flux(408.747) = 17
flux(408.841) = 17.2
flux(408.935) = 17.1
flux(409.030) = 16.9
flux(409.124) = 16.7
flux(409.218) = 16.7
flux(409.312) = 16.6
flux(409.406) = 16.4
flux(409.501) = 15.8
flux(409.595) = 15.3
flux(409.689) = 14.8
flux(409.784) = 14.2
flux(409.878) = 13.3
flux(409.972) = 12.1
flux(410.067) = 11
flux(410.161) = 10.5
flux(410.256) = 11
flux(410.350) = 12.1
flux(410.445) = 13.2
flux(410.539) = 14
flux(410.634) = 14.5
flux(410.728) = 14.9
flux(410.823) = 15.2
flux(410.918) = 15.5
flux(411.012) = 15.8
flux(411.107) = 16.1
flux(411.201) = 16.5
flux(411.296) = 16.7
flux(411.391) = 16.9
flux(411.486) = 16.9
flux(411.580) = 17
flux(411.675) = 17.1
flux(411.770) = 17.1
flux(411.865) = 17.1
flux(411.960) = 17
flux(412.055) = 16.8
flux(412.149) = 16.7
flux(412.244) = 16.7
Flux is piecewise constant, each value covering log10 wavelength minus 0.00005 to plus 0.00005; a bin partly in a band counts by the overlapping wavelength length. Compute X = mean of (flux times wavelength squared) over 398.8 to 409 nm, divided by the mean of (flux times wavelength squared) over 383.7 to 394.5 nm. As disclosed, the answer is 1.26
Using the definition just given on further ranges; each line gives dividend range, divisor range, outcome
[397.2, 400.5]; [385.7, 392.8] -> 1.11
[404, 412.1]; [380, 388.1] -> 1.22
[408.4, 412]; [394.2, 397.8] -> 1.26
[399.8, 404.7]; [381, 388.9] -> 1.26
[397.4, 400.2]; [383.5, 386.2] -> 1.19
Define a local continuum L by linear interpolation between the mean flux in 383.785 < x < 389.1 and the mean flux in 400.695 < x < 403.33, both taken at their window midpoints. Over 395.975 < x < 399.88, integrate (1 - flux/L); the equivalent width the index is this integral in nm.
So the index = 0.66 nm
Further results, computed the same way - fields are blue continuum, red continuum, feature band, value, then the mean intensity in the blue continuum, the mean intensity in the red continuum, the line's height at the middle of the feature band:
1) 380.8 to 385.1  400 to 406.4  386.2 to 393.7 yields 0.44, 14.2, 17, 15.2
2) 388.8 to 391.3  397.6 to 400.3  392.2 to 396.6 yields 0.71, 14.7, 16.5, 15.6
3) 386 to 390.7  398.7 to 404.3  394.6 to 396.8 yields 0.29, 14.9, 17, 16.1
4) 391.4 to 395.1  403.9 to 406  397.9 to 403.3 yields -0.49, 13.1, 16.9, 15.5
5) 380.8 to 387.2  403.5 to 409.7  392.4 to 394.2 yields 0.59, 14.9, 16.8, 15.7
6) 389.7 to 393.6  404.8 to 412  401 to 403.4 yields -0.29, 14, 16.1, 15.3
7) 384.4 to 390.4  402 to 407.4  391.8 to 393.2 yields 0.19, 15.2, 16.9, 15.7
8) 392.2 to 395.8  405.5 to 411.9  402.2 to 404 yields -0.30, 13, 15.9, 14.8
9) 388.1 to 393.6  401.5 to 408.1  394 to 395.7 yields -0.09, 13.7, 16.9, 14.6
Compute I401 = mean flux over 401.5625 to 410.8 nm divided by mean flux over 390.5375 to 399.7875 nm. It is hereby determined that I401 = 1.18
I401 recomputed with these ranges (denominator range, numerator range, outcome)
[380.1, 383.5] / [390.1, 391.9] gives 1.10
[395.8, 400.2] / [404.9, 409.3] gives 1.18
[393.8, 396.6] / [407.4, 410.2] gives 1.09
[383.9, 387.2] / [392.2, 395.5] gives 0.80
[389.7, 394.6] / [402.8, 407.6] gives 1.22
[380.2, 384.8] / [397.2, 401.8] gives 1.15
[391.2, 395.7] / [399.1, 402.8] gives 1.24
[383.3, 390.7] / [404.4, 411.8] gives 1.10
